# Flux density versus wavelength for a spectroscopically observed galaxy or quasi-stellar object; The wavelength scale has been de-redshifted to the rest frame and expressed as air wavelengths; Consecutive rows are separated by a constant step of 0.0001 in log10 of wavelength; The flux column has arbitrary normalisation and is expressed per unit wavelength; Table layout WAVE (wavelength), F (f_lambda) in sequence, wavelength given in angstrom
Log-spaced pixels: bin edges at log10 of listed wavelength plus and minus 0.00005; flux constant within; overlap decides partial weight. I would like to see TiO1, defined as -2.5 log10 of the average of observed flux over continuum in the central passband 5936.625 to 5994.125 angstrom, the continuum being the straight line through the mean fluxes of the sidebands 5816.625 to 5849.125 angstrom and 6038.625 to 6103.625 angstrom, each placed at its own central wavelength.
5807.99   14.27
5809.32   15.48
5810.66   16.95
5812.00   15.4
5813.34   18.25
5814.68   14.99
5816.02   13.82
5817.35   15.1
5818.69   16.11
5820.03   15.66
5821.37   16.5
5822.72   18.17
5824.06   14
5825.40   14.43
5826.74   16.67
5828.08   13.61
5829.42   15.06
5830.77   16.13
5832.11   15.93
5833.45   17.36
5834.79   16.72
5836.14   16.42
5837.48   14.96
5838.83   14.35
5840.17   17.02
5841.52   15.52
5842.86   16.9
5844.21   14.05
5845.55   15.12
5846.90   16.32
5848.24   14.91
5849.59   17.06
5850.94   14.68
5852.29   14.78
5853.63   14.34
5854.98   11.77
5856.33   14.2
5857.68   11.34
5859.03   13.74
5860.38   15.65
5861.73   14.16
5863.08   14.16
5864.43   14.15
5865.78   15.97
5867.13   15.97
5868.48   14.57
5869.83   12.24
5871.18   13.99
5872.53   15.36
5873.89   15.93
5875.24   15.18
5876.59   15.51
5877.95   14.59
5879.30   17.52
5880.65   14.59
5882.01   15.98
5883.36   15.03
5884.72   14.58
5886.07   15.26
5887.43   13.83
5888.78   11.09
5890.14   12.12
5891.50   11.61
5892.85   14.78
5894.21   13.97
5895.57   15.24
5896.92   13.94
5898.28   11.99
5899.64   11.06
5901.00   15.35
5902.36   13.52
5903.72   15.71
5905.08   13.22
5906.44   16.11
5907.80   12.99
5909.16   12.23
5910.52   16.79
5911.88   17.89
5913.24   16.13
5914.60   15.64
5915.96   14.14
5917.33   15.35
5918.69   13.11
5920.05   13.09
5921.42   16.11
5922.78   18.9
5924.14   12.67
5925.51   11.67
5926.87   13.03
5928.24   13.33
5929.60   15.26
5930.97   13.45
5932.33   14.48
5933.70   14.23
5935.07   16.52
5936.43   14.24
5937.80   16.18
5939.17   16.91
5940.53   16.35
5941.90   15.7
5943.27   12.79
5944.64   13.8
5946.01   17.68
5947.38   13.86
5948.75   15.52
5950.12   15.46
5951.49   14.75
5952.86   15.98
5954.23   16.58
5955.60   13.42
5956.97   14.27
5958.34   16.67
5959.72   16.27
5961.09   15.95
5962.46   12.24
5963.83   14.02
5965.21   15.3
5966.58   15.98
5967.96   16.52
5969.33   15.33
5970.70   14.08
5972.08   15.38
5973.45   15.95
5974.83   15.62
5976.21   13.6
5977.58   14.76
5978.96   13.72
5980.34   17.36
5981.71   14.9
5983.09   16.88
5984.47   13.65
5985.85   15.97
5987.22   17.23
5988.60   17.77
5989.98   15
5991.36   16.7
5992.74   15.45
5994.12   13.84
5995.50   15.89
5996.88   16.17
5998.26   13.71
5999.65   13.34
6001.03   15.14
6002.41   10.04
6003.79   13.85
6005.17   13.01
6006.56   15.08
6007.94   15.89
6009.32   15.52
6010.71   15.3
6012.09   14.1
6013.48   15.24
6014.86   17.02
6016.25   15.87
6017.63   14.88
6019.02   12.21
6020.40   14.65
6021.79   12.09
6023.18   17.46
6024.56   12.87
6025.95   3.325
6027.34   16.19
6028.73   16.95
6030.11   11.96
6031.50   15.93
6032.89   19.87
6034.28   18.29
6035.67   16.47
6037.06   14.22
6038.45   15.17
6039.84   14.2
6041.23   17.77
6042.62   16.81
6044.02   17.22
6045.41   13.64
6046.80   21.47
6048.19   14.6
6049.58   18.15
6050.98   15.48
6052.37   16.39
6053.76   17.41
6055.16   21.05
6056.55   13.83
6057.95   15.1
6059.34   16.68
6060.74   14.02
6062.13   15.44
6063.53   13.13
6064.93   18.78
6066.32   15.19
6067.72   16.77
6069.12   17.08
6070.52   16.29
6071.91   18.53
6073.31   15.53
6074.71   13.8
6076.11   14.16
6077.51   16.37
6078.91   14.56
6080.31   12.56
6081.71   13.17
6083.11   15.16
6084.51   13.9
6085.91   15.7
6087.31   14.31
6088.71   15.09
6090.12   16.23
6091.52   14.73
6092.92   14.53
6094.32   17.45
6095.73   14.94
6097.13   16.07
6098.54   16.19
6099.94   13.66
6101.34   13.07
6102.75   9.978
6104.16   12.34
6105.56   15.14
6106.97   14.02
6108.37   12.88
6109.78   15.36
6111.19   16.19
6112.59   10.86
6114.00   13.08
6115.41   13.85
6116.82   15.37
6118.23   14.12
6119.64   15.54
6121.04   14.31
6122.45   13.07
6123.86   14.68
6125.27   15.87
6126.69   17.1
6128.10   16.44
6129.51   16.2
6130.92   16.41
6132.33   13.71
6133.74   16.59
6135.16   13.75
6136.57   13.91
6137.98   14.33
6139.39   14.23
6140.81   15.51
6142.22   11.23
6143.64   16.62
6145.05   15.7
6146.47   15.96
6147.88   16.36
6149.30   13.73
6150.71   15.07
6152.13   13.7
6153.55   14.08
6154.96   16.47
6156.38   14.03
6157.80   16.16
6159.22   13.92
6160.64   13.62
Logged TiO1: 0.02 mag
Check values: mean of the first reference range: 15.7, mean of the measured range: 15.4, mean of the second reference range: 15.6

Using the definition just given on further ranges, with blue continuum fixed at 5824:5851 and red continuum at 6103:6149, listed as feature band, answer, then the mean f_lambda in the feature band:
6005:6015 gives -0.007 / 15.1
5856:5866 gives 0.108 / 14.1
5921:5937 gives 0.062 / 14.5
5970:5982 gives 0.008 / 15.1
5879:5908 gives 0.104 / 14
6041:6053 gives -0.129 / 16.8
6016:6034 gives 0.057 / 14.2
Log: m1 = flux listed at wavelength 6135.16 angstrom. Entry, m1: 13.75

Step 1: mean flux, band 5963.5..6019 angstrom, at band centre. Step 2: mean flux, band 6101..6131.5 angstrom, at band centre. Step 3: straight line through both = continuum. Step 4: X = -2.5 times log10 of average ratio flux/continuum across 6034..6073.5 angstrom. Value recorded -0.11 mag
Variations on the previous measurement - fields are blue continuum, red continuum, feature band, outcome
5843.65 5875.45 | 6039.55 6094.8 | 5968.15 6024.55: 0.03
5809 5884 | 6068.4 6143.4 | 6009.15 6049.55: -0.03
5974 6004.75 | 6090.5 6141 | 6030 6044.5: -0.10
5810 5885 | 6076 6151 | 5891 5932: 0.06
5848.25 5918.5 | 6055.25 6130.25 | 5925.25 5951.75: -0.02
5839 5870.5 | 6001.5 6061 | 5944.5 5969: -0.02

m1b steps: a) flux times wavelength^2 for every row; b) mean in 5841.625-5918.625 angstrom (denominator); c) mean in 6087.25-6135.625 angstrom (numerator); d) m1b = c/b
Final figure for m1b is 1.1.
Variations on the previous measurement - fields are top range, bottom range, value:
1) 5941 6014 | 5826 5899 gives 1.06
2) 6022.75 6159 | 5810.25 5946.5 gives 1.09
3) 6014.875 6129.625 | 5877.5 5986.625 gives 1.07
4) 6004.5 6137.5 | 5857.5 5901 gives 1.13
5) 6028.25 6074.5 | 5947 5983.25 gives 1.11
